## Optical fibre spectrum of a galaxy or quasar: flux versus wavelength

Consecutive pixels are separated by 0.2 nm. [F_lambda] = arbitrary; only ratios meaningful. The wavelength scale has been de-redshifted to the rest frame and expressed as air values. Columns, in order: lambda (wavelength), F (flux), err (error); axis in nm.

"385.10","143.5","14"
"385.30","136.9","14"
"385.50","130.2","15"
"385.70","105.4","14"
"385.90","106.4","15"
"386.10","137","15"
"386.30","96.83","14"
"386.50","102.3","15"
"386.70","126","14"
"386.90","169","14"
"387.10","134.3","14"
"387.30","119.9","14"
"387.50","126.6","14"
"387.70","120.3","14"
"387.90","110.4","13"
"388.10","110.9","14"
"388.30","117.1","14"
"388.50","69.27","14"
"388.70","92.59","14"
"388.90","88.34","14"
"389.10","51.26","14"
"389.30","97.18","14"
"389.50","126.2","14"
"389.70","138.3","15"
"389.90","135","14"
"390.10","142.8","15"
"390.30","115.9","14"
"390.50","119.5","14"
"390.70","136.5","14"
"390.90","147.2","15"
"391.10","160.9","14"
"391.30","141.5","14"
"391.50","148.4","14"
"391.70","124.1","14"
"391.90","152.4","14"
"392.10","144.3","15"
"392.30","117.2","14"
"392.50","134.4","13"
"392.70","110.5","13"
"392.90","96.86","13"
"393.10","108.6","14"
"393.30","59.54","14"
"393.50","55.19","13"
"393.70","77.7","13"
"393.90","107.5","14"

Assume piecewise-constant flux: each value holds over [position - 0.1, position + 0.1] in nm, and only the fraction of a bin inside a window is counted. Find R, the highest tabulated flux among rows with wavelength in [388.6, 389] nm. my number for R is 92.59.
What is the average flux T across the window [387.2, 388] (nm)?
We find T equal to 119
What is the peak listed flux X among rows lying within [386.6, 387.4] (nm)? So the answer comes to 169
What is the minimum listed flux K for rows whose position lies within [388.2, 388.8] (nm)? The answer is 69.27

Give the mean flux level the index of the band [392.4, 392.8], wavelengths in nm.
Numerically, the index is 122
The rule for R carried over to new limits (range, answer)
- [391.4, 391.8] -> 148.4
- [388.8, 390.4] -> 142.8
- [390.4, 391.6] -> 160.9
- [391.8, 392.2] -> 152.4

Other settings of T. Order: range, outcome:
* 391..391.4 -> 151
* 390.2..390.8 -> 124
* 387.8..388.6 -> 102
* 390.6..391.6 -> 147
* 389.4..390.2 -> 136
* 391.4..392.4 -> 137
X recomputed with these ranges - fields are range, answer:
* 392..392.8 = 144.3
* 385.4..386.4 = 137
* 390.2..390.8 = 136.5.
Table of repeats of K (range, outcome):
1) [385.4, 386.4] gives 96.83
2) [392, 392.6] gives 117.2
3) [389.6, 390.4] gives 115.9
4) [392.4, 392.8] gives 110.5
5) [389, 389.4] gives 51.26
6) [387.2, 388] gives 110.4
